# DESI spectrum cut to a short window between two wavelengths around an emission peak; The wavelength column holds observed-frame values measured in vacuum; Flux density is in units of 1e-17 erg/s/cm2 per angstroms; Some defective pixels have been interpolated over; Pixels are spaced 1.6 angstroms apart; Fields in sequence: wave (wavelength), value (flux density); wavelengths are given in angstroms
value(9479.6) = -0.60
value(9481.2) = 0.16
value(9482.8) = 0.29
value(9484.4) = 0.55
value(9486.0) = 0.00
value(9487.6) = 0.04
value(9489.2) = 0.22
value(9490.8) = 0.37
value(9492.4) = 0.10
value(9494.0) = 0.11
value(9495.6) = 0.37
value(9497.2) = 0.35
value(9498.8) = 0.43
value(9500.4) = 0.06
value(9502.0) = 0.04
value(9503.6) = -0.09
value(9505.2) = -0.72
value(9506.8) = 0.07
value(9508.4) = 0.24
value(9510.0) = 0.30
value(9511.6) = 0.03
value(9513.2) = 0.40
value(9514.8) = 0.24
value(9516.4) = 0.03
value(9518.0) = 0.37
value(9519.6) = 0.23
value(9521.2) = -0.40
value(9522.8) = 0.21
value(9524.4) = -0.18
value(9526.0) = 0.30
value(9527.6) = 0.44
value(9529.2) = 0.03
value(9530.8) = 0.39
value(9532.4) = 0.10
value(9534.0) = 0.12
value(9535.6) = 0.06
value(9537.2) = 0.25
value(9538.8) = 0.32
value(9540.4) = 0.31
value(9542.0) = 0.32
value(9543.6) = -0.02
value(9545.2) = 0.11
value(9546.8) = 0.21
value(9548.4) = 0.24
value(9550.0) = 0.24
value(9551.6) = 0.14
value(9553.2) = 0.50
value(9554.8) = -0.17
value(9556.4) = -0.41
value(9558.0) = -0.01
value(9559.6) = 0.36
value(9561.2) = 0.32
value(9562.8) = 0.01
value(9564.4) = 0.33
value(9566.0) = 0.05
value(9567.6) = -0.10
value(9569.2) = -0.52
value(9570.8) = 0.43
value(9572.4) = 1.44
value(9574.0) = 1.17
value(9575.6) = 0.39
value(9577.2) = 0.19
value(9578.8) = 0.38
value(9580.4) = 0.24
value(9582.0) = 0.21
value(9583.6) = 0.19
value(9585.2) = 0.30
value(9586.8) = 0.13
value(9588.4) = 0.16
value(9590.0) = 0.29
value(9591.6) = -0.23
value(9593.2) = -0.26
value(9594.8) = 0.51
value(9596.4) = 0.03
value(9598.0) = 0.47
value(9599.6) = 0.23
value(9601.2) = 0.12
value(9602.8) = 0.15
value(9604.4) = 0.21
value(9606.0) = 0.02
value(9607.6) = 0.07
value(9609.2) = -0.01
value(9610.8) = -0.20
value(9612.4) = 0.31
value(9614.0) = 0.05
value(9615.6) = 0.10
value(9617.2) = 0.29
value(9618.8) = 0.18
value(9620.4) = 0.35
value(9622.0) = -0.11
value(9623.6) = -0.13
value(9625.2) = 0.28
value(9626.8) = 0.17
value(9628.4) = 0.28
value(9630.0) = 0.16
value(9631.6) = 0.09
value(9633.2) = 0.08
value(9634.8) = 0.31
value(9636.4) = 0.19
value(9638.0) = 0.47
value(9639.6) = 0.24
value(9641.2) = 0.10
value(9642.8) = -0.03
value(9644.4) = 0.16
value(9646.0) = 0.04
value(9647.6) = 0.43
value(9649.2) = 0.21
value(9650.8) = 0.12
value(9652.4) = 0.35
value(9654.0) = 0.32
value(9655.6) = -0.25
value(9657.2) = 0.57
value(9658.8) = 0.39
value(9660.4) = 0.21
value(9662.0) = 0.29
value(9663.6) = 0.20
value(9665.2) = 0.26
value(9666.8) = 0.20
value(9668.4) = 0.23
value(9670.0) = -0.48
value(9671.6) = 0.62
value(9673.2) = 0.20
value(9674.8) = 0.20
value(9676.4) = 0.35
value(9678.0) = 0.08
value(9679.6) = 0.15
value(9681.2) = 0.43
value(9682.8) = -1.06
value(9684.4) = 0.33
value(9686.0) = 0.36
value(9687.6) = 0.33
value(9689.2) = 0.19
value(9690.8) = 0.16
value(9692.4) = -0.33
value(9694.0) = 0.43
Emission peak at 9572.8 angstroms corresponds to H-beta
